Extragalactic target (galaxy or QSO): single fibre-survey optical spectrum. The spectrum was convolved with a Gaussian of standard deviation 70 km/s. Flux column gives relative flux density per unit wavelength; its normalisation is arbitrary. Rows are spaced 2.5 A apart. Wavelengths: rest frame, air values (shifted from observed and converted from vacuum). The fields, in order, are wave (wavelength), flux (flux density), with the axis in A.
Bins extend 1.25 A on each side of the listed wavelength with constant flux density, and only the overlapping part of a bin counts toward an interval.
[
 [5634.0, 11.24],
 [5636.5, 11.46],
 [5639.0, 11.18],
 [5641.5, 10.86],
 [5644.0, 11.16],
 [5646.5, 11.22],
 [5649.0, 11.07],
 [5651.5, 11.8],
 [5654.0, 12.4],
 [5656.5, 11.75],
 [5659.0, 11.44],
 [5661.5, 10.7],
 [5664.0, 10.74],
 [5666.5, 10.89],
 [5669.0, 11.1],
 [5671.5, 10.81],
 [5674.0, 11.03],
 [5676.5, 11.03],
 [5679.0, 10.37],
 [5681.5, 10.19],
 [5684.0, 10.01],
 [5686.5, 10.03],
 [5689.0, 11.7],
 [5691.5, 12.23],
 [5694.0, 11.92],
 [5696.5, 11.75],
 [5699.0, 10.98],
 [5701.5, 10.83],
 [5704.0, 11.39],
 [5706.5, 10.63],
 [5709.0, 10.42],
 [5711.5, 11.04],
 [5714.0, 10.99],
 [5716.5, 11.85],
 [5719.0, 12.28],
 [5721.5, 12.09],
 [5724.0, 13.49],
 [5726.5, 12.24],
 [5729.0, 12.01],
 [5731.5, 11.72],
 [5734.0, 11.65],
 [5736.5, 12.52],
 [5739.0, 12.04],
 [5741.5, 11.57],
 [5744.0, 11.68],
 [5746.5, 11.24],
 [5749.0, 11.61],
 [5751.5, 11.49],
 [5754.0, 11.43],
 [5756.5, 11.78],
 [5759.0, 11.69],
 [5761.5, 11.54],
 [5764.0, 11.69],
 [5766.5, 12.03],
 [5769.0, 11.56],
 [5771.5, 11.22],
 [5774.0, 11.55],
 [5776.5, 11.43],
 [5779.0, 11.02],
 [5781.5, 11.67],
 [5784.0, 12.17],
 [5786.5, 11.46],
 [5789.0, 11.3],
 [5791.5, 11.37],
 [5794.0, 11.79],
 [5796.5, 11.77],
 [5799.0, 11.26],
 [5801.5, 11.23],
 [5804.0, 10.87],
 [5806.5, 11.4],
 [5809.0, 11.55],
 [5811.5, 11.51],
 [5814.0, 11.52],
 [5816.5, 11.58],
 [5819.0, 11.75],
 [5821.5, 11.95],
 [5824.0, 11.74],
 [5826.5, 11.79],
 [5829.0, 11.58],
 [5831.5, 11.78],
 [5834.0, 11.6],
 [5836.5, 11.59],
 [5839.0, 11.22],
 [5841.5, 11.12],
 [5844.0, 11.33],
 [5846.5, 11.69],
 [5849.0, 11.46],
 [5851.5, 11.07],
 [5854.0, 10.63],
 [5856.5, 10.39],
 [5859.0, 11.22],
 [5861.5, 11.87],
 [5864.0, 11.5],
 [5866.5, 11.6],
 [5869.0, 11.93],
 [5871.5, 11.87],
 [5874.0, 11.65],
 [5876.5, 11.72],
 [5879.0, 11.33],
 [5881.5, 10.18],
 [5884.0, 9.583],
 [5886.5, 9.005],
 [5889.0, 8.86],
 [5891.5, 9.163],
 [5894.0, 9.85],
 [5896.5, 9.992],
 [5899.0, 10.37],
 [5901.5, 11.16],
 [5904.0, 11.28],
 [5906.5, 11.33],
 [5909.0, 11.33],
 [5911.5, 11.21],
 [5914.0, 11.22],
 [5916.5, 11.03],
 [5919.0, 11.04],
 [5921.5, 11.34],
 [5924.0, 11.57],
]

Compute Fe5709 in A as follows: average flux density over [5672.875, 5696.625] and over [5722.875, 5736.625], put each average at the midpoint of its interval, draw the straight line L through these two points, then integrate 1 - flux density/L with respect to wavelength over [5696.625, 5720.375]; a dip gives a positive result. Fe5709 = 0.9 A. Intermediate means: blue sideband 11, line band 11.2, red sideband 12.2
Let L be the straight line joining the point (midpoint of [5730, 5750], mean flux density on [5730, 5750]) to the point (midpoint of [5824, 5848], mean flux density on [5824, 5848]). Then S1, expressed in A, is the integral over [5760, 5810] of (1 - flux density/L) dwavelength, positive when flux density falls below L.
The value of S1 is 0.7 A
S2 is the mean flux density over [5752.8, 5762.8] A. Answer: 11.6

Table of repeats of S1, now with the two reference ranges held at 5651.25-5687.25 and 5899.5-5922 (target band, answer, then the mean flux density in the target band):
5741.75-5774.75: -1.64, 11.6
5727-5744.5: -1.43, 11.9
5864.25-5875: -0.58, 11.7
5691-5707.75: -0.58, 11.4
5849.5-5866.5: -0.05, 11.2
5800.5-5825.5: -0.97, 11.5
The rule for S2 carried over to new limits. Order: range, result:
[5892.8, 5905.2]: 10.5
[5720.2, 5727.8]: 12.6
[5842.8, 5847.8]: 11.5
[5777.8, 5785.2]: 11.6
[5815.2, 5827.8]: 11.8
